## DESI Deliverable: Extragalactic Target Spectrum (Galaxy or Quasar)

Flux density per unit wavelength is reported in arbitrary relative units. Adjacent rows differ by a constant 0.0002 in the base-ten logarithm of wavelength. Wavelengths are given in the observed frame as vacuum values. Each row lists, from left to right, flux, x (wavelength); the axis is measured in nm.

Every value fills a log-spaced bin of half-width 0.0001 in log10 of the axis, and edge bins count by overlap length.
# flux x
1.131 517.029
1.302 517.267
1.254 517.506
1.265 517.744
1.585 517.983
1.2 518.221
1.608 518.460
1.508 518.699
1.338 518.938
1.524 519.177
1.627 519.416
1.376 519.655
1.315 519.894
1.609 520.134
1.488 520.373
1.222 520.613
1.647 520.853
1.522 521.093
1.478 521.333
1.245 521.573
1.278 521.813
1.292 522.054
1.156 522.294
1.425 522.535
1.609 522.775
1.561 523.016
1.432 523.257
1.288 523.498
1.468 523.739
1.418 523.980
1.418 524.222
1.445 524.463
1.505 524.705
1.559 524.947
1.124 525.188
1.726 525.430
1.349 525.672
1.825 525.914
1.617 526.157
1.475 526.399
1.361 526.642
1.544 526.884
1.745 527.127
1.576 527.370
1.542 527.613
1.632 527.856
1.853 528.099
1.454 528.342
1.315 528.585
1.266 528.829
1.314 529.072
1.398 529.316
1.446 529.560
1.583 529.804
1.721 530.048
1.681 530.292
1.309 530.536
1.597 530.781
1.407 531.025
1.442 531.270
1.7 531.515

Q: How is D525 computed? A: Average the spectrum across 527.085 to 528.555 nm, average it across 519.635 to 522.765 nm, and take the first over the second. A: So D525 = 1.2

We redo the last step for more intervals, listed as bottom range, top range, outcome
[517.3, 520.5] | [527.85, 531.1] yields 1.04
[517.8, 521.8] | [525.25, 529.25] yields 1.06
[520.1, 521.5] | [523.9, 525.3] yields 0.96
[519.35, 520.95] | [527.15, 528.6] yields 1.09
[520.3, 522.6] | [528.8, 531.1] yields 1.08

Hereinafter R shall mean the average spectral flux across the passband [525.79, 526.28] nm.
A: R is 1.72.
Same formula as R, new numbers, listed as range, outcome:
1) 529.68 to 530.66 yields 1.57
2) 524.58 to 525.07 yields 1.53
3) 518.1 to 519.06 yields 1.41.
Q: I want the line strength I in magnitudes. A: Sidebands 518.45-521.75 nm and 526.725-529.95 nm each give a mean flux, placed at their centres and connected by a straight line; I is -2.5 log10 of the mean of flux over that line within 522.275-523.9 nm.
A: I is 0.030 mag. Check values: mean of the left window 1.46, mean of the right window 1.51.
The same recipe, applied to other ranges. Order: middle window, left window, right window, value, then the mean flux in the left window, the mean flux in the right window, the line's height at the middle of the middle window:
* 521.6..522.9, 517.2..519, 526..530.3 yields 0.077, 1.39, 1.53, 1.44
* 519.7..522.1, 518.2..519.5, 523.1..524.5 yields 0.032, 1.48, 1.41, 1.45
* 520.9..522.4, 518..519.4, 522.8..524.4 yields 0.081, 1.46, 1.44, 1.45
